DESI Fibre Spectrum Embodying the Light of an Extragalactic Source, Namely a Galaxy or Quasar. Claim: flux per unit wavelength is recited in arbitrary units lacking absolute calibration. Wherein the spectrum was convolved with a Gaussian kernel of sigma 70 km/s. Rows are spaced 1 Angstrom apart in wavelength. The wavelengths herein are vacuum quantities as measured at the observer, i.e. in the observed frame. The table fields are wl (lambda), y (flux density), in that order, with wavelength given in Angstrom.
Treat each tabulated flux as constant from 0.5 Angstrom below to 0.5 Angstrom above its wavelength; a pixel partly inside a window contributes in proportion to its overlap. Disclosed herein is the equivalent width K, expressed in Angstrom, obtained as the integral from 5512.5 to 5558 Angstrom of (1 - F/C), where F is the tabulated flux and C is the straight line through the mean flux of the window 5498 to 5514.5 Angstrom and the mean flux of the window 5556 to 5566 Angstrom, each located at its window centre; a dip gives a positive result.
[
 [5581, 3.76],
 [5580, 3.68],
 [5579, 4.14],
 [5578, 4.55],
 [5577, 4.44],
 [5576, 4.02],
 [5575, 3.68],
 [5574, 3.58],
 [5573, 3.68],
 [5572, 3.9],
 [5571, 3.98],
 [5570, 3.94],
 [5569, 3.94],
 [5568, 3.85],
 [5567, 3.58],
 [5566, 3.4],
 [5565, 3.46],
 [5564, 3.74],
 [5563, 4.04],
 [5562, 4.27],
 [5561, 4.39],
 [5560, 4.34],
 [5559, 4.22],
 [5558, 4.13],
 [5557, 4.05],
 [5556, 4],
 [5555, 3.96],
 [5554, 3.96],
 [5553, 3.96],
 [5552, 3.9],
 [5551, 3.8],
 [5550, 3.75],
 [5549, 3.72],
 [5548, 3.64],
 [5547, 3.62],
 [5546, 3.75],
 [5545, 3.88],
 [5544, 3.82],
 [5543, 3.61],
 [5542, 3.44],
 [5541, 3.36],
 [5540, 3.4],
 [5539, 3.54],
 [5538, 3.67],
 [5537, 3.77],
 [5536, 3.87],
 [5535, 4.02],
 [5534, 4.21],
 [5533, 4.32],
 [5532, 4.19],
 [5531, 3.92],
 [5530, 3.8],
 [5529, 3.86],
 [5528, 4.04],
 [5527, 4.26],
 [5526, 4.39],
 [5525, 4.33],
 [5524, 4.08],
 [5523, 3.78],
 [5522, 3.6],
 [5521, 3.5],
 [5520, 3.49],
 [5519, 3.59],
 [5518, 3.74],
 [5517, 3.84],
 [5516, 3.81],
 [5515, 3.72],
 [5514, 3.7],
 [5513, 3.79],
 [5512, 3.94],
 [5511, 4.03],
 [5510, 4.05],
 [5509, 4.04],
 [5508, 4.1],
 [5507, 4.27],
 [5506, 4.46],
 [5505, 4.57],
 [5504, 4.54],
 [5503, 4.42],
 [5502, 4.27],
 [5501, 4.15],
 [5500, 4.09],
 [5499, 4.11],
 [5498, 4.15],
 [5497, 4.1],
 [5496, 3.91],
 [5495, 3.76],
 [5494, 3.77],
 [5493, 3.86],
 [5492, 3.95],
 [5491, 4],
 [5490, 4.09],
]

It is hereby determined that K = 2.9 Angstrom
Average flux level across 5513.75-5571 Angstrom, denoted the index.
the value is 3.86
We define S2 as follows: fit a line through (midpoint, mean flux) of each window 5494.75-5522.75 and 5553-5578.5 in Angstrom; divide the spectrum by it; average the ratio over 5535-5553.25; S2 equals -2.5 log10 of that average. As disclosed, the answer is 0.078 mag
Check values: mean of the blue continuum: 3.99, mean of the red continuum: 3.96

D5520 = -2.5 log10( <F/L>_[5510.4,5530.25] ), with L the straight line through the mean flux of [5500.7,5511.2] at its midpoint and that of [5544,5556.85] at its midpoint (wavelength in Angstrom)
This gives 0.07 mag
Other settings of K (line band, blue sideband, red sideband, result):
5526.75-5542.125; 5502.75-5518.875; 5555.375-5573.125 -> 0.6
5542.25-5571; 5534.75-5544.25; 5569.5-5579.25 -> -0.6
